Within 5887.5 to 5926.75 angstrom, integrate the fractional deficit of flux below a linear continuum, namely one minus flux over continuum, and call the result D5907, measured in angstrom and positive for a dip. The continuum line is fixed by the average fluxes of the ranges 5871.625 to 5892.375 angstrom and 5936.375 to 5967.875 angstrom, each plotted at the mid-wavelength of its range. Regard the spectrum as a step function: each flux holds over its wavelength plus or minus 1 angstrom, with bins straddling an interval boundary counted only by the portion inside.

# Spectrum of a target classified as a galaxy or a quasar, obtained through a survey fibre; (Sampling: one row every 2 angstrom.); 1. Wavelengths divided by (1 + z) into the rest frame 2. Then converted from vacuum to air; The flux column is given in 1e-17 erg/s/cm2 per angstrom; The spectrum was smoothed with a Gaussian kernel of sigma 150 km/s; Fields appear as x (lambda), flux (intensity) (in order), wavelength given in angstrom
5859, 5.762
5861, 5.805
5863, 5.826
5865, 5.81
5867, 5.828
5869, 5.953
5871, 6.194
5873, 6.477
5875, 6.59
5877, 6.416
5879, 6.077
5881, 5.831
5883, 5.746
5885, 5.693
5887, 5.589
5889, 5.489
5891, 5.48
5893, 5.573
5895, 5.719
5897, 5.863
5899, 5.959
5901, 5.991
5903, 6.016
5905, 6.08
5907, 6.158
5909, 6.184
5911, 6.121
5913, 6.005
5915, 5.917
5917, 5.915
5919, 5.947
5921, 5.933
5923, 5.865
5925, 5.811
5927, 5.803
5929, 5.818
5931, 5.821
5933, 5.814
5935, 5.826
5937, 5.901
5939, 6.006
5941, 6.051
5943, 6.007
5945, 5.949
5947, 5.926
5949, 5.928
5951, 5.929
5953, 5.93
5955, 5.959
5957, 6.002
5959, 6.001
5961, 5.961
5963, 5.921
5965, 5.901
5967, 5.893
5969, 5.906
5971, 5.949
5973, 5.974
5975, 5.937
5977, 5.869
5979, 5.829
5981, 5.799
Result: 0.3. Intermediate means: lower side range 5.94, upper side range 5.95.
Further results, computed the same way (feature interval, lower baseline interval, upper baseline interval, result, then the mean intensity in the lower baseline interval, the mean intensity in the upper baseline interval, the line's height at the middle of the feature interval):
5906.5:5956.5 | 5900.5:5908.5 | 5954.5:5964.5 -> 0.7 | 6.07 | 5.97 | 6.02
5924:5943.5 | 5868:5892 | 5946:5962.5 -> 0.2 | 5.96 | 5.95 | 5.96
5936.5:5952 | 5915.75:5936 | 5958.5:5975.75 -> -0.2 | 5.86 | 5.94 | 5.89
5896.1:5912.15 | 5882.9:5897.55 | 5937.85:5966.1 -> -1.0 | 5.63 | 5.96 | 5.71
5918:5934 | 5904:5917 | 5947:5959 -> 0.5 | 6.06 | 5.95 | 6.02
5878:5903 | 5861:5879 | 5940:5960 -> 1.3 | 6.11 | 5.97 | 6.08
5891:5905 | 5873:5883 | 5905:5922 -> 0.6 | 6.21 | 6.03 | 6.1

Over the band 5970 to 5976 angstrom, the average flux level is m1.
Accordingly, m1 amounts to 5.95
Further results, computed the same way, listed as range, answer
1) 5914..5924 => 5.92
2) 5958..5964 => 5.96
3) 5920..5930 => 5.85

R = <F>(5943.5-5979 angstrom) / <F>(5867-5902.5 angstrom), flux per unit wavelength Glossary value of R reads 1.0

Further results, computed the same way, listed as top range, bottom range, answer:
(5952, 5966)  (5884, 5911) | 1.02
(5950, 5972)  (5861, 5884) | 0.98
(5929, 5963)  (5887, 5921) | 1.01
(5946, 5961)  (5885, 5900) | 1.05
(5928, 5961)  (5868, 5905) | 1.00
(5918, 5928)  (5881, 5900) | 1.03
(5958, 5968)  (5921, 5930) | 1.02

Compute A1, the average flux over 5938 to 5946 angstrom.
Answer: 6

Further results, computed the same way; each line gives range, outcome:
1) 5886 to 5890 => 5.54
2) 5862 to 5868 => 5.82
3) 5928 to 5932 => 5.82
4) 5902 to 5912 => 6.11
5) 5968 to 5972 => 5.93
